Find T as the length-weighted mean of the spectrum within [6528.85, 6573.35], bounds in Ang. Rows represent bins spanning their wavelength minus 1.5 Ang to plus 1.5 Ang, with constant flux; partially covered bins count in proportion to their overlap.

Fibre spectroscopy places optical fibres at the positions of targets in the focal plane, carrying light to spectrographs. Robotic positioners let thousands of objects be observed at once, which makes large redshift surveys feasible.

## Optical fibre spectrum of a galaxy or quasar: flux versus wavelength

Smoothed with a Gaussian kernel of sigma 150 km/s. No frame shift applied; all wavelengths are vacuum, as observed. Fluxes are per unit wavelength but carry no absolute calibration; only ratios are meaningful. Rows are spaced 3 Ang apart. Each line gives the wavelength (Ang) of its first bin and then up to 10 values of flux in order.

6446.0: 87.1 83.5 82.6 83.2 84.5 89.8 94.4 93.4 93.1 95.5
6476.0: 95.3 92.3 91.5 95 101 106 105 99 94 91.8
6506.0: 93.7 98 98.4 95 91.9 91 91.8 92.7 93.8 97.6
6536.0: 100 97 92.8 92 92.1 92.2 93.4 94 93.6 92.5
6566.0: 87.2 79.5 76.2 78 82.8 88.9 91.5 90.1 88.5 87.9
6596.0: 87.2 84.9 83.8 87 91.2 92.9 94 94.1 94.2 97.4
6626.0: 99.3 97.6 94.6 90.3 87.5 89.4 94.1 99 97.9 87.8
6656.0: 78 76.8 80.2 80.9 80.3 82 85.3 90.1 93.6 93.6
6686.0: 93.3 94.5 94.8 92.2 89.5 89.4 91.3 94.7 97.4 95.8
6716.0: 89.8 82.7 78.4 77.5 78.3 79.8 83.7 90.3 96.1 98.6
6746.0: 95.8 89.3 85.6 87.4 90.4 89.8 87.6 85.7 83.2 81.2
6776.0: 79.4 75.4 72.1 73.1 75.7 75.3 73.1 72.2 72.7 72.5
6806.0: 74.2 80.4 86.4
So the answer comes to 91.6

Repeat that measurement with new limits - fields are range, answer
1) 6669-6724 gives 90.3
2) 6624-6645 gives 93.3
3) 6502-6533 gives 94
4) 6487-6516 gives 98.2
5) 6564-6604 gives 85.2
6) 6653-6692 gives 86.1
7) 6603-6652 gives 93.6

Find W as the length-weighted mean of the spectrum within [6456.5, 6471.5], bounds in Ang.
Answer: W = 91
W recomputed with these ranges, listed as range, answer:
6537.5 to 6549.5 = 93.5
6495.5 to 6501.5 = 96.5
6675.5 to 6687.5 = 92.6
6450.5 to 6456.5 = 82.9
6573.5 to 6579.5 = 80.4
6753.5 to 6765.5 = 88.8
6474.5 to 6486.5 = 93.5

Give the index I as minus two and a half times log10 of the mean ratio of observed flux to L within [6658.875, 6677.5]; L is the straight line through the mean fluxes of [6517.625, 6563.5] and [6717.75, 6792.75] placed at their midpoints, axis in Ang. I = 0.07 mag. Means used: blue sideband 93.7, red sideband 83.7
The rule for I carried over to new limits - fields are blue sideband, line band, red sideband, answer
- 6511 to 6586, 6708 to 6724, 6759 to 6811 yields -0.09 mag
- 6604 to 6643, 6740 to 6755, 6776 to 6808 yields -0.17 mag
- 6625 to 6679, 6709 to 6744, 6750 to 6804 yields -0.05 mag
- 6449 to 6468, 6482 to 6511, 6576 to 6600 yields -0.12 mag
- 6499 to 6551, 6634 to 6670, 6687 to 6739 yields 0.04 mag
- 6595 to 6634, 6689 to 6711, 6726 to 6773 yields -0.04 mag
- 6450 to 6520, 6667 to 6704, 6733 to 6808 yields -0.05 mag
